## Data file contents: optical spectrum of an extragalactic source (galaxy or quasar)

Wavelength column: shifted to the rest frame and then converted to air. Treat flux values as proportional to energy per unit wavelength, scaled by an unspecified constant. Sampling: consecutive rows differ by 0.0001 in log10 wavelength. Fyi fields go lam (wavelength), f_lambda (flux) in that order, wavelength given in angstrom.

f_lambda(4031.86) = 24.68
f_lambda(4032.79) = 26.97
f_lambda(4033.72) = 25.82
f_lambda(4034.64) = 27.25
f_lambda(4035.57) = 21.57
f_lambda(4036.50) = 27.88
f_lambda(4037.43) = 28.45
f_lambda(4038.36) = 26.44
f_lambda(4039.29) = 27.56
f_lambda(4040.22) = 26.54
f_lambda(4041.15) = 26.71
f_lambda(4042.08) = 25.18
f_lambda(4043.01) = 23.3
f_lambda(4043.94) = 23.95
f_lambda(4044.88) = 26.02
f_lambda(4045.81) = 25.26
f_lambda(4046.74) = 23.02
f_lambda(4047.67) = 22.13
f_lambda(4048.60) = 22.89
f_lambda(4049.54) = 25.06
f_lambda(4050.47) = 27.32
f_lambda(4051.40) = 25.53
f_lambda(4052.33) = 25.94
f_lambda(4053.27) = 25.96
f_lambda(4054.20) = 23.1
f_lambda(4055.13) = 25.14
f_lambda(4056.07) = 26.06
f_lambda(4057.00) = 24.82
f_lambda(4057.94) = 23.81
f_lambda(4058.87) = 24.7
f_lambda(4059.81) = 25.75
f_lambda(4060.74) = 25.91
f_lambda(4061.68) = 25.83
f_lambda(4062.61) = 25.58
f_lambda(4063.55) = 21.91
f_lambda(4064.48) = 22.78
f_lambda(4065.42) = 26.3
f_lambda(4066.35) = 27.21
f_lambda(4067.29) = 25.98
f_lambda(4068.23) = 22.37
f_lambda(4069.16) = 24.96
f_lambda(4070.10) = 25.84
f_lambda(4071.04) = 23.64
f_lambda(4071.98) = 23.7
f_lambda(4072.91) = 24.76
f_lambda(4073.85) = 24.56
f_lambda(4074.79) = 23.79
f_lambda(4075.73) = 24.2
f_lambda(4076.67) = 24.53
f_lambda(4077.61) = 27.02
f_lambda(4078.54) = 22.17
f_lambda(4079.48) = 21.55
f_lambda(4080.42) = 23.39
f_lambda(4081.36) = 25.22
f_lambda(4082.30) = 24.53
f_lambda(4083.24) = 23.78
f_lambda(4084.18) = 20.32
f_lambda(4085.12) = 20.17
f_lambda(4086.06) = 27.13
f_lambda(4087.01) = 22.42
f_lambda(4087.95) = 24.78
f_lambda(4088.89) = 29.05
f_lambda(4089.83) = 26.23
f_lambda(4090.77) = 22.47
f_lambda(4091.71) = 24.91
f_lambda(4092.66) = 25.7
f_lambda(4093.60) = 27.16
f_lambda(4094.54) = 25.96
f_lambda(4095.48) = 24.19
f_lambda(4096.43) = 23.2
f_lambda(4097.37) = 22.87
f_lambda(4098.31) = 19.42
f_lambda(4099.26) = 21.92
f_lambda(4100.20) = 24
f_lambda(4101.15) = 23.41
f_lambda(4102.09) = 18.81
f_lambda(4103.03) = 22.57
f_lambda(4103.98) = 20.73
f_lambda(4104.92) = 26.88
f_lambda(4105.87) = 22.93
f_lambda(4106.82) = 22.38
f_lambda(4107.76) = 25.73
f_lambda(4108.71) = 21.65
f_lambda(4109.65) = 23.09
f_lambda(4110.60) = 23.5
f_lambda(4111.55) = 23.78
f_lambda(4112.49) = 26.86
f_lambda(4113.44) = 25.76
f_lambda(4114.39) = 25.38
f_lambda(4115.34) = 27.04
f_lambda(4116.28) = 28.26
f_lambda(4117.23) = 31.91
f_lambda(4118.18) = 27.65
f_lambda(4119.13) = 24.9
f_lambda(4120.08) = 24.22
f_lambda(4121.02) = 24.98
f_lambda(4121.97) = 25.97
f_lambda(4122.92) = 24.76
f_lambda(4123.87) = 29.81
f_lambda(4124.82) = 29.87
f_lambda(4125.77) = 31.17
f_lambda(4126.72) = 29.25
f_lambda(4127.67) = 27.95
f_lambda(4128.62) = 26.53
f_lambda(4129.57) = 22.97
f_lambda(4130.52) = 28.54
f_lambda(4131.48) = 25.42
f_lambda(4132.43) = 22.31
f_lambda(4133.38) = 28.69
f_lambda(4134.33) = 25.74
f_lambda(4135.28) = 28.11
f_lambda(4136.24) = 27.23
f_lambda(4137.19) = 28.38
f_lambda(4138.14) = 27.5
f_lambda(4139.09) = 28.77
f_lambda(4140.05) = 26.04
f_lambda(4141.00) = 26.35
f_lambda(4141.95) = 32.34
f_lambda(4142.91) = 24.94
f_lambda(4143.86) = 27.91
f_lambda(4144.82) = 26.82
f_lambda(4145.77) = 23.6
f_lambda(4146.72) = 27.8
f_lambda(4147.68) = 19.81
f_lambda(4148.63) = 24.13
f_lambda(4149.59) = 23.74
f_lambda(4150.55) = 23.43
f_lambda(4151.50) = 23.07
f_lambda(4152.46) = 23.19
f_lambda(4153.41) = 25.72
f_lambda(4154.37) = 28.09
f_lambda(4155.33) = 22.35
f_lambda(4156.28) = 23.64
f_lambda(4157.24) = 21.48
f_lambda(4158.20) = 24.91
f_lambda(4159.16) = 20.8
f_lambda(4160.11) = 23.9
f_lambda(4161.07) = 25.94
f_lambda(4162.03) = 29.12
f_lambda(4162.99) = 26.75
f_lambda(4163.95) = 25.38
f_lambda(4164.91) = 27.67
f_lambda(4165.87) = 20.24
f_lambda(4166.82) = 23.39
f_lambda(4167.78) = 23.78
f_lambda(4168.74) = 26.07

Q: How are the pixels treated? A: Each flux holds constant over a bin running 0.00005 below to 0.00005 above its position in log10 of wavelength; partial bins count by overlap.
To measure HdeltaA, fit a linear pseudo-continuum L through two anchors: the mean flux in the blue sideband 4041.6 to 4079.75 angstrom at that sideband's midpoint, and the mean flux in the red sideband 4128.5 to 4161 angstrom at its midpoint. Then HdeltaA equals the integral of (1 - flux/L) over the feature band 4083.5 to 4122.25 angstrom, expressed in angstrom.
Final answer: 1.0 angstrom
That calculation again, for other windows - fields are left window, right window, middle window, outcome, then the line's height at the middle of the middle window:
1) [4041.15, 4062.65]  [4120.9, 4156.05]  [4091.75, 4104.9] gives 1.2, 25.7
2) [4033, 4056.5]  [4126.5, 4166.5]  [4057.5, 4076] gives 0.5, 25.4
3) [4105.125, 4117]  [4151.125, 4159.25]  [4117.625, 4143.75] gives -2.9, 24.4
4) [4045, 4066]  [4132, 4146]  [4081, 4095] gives 0.6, 25.7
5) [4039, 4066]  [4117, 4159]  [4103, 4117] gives 0.6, 25.7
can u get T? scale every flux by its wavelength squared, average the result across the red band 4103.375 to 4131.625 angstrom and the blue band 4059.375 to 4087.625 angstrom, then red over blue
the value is 1.10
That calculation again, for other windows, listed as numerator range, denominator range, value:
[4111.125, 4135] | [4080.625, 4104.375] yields 1.15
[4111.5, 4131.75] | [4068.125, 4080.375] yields 1.15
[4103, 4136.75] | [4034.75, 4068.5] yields 1.07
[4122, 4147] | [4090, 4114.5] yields 1.17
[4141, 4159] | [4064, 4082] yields 1.05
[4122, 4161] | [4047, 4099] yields 1.10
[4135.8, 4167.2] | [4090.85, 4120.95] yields 1.06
